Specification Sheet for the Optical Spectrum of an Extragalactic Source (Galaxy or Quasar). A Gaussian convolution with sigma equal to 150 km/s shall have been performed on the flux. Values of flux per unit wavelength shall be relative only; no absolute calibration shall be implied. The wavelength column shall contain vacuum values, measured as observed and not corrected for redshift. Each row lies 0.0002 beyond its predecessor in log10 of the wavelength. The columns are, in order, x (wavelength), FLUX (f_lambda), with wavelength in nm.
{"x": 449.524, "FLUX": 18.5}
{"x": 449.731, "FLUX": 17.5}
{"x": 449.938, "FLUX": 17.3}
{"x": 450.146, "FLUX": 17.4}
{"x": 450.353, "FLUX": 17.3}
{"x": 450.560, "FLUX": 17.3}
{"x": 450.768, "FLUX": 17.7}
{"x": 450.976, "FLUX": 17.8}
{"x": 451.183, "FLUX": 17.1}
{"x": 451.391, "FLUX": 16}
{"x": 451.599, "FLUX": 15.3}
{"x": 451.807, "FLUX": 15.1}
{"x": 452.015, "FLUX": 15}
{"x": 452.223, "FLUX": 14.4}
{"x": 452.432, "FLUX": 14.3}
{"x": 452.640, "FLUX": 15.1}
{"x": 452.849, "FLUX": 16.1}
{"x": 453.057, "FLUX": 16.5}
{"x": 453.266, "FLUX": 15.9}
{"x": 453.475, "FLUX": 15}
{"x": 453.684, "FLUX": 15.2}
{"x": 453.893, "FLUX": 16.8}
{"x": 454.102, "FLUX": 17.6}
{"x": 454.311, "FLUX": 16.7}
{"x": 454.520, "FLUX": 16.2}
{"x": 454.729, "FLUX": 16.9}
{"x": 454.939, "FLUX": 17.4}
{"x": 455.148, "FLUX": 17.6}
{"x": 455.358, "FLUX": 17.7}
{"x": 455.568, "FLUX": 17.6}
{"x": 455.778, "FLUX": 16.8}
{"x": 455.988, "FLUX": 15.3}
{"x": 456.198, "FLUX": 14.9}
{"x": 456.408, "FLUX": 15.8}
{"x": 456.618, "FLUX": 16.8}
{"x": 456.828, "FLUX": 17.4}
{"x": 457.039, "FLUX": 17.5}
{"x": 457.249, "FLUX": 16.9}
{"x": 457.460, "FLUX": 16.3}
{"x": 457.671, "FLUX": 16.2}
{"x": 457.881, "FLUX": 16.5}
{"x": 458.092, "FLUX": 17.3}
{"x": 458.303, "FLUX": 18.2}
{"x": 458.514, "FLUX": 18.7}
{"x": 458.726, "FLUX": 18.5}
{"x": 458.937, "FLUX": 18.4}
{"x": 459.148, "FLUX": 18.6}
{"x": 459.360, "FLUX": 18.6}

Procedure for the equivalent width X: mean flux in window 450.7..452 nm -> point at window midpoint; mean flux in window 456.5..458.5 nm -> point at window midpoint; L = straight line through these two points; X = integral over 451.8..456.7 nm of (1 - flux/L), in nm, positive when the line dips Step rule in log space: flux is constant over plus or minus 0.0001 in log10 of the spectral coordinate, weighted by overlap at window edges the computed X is 0.170 nm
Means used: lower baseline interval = 16.4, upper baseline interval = 17.1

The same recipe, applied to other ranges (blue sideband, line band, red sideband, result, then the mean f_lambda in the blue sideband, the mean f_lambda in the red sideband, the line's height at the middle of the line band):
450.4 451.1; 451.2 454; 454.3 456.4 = 0.28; 17.6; 16.7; 17.2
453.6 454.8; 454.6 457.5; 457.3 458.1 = -0.04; 16.6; 16.5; 16.5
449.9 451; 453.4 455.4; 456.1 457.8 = 0.02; 17.4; 16.5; 16.9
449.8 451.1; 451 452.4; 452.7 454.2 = 0.11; 17.5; 16.1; 16.9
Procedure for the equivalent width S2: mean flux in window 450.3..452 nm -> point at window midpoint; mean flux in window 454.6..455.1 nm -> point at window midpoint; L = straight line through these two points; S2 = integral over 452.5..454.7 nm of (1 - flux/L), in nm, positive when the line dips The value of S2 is 0.11 nm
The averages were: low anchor 16.6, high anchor 17.2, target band 16.1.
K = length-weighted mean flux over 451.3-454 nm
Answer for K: 15.4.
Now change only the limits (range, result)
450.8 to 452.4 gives 15.8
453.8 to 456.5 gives 16.7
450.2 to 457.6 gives 16.4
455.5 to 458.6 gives 16.8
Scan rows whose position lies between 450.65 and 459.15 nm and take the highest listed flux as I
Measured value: 18.7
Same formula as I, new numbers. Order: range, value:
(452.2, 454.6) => 17.6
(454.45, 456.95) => 17.7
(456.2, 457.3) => 17.5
